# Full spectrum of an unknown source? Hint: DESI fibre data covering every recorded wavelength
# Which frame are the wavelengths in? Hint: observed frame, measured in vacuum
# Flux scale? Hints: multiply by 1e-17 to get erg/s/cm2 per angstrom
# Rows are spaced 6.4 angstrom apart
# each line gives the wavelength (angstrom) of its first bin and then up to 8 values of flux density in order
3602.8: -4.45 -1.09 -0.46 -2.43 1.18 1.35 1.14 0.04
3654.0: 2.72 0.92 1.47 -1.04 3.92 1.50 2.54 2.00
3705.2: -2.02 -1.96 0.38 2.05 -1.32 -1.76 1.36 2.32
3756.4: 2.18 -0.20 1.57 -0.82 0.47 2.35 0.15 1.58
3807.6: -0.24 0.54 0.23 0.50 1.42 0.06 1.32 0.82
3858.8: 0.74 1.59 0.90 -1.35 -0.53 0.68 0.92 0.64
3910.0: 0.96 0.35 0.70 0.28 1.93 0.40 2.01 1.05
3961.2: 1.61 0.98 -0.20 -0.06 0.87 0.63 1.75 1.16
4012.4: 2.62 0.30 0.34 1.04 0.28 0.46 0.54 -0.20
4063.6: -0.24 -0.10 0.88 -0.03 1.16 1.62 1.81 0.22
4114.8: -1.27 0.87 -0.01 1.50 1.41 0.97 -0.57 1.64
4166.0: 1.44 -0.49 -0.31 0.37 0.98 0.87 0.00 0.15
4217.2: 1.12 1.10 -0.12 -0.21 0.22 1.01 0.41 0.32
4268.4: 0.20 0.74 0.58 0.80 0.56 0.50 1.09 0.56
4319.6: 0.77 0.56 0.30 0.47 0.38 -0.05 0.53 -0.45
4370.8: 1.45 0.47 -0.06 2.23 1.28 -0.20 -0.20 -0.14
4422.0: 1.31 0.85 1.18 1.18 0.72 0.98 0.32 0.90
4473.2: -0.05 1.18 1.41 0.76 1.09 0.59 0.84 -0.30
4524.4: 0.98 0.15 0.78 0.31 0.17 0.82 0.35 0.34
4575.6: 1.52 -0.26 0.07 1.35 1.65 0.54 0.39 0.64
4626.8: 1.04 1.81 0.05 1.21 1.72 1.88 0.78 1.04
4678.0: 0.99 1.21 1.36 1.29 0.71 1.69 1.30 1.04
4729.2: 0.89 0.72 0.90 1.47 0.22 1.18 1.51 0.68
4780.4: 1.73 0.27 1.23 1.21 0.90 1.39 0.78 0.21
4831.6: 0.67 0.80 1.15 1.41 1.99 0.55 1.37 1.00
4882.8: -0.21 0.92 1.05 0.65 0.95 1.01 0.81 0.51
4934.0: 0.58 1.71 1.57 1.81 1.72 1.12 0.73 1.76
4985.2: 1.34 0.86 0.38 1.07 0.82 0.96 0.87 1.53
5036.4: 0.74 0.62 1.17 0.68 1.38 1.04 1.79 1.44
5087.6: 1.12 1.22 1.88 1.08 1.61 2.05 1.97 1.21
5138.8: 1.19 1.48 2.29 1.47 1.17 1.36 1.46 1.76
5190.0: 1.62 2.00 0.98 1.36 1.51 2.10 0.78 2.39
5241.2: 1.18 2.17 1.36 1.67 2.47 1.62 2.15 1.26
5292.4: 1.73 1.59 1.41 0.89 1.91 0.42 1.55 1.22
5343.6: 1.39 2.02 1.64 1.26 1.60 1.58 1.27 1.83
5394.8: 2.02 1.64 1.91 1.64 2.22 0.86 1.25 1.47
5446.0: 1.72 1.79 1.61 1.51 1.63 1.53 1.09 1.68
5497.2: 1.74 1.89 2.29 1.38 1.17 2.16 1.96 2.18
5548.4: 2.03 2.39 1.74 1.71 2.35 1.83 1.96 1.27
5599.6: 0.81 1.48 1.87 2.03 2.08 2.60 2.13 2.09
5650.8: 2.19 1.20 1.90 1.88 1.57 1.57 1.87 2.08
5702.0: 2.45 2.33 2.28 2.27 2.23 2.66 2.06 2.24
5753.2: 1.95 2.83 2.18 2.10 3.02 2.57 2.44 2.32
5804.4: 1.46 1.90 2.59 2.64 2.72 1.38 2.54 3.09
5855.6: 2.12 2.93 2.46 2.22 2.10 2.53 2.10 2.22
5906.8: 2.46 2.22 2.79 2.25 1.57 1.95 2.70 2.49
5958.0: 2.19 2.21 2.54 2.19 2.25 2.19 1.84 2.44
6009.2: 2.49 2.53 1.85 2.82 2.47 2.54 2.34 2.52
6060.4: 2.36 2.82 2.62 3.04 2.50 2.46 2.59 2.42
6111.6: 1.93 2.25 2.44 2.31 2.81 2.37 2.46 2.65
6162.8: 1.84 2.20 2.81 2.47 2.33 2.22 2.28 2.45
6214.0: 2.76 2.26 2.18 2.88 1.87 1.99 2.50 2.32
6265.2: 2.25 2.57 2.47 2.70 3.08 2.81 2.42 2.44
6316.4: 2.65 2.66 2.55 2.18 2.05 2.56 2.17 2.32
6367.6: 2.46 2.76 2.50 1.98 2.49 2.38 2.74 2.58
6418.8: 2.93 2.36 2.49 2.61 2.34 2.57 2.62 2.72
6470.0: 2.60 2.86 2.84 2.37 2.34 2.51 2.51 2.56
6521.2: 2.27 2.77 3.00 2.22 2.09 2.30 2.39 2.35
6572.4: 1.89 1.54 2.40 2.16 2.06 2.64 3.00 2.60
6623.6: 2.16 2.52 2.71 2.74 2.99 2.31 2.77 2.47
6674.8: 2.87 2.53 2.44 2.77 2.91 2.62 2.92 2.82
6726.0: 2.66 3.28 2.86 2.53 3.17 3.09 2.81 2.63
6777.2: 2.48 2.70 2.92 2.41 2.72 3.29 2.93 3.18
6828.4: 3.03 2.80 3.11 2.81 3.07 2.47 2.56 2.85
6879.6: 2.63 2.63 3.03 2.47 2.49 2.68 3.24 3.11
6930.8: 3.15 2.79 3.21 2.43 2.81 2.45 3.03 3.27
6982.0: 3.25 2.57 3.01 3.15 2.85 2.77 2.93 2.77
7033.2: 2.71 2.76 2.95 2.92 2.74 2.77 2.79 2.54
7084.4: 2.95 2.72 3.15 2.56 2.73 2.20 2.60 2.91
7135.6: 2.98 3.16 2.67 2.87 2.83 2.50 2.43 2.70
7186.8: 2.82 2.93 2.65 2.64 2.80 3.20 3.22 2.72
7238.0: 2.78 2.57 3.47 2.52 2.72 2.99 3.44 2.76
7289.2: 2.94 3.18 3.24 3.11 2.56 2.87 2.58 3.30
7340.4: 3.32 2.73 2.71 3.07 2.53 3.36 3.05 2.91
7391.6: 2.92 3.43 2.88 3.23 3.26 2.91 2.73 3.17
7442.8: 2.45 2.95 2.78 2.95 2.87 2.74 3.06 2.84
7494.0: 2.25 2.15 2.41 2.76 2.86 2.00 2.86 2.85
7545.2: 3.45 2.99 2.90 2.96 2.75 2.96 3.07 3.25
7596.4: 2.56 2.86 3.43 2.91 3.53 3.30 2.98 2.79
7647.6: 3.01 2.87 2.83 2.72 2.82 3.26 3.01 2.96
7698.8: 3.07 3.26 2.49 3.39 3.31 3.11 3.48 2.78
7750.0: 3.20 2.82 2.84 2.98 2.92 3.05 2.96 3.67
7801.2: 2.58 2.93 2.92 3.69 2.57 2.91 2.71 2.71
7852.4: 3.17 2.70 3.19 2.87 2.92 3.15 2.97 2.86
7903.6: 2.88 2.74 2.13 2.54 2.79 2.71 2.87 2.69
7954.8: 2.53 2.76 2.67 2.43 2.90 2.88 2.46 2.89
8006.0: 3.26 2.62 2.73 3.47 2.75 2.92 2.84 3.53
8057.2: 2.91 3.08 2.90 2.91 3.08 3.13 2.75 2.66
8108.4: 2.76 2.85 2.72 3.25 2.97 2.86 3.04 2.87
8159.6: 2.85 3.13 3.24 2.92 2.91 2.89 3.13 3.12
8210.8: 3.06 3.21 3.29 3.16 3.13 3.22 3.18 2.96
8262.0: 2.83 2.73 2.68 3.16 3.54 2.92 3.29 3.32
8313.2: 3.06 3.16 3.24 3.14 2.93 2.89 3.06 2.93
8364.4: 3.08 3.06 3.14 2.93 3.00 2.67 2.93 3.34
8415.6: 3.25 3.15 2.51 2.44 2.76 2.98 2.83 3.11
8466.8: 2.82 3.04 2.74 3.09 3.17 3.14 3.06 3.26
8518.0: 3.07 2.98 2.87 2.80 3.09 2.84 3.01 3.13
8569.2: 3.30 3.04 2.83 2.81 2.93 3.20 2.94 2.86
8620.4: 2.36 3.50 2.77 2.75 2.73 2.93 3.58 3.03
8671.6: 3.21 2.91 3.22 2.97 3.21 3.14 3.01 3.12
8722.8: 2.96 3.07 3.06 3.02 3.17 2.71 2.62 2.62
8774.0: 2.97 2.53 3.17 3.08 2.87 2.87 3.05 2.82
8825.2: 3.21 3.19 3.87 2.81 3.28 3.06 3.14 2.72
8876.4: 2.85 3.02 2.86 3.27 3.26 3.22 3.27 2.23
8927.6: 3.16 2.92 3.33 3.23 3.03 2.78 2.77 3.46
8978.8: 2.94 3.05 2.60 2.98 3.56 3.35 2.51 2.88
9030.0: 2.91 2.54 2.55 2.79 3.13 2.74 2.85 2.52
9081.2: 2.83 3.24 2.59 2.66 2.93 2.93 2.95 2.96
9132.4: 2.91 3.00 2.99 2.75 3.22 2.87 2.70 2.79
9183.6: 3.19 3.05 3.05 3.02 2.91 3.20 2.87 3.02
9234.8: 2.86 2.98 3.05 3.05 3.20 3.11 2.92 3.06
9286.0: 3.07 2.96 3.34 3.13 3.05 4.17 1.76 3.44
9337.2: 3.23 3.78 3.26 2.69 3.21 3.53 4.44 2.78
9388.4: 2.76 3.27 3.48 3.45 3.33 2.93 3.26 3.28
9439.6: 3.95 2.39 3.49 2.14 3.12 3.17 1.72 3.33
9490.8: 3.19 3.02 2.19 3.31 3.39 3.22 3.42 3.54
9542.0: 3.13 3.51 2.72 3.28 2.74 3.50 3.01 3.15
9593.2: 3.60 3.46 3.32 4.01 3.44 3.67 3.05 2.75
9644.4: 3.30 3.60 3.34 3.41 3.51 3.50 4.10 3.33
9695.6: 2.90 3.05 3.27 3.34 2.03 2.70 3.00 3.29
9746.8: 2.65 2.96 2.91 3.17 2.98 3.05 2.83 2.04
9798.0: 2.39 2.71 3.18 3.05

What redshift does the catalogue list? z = 0.27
